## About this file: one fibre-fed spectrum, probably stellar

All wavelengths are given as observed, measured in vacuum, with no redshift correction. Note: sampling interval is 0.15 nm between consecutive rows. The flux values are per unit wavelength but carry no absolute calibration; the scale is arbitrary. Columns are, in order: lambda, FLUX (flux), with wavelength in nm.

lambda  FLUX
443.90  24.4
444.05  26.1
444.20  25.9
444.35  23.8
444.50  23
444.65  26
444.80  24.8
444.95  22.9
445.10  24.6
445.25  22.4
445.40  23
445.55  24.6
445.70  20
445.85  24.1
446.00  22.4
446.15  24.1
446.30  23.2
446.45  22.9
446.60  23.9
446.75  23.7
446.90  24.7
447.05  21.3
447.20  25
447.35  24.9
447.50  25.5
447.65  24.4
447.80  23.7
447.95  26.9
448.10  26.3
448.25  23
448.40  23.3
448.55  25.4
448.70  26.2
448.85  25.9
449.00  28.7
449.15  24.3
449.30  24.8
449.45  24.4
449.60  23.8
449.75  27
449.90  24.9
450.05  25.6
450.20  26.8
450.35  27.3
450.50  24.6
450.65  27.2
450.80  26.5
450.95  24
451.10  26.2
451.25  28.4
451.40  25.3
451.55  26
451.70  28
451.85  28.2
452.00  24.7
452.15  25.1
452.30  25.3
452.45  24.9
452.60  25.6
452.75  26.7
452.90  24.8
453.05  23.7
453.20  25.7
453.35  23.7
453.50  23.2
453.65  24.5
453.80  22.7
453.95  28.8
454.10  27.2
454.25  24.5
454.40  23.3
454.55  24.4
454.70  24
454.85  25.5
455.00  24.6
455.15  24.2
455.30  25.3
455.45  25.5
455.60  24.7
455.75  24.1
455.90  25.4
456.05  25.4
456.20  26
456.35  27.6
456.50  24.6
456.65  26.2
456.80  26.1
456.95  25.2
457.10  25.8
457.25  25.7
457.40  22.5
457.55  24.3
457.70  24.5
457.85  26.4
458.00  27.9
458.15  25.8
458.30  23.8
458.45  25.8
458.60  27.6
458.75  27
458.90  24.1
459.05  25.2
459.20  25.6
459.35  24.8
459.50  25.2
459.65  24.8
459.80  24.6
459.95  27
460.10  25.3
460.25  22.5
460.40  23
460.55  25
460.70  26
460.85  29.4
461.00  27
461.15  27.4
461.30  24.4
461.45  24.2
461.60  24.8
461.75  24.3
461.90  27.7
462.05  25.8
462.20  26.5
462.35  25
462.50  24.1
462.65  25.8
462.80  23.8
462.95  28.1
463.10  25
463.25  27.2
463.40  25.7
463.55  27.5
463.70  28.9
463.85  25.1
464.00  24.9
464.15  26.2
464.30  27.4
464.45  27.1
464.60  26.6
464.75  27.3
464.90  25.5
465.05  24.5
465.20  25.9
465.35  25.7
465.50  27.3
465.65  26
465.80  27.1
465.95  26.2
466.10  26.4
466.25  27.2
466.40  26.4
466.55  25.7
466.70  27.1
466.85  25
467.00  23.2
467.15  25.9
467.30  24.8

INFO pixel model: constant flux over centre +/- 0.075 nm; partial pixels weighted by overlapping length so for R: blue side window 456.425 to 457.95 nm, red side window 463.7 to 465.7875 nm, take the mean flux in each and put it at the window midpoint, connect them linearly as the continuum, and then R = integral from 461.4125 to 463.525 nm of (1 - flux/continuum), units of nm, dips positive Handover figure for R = 0.02 nm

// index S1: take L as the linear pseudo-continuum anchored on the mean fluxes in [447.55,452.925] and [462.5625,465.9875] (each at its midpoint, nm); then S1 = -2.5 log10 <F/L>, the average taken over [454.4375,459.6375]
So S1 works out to 0.03 mag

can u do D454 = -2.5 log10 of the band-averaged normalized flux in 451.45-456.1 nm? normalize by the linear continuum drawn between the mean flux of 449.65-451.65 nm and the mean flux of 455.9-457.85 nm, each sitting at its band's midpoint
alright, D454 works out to 0.03 mag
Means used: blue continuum 26.1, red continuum 25.4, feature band 25.2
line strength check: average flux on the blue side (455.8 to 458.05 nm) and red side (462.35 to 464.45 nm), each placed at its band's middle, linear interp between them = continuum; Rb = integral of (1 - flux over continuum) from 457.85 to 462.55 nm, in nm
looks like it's 0.05 nm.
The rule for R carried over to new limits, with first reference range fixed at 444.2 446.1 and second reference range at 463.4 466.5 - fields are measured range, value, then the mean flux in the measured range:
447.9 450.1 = -0.11 nm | 25.3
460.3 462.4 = 0.02 nm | 25.7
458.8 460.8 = 0.06 nm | 24.9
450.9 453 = -0.12 nm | 25.9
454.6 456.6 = -0.01 nm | 25.2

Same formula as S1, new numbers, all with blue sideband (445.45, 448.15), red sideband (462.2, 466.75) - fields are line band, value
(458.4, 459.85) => 0.00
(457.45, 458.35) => 0.00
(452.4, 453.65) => 0.00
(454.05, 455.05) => 0.01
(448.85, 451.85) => -0.07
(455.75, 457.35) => -0.02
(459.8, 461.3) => 0.00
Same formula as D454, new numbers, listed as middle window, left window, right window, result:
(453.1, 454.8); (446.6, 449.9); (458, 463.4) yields 0.02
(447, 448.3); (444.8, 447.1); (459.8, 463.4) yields -0.05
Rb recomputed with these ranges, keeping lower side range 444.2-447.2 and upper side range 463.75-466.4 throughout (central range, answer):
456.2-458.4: -0.03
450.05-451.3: -0.11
